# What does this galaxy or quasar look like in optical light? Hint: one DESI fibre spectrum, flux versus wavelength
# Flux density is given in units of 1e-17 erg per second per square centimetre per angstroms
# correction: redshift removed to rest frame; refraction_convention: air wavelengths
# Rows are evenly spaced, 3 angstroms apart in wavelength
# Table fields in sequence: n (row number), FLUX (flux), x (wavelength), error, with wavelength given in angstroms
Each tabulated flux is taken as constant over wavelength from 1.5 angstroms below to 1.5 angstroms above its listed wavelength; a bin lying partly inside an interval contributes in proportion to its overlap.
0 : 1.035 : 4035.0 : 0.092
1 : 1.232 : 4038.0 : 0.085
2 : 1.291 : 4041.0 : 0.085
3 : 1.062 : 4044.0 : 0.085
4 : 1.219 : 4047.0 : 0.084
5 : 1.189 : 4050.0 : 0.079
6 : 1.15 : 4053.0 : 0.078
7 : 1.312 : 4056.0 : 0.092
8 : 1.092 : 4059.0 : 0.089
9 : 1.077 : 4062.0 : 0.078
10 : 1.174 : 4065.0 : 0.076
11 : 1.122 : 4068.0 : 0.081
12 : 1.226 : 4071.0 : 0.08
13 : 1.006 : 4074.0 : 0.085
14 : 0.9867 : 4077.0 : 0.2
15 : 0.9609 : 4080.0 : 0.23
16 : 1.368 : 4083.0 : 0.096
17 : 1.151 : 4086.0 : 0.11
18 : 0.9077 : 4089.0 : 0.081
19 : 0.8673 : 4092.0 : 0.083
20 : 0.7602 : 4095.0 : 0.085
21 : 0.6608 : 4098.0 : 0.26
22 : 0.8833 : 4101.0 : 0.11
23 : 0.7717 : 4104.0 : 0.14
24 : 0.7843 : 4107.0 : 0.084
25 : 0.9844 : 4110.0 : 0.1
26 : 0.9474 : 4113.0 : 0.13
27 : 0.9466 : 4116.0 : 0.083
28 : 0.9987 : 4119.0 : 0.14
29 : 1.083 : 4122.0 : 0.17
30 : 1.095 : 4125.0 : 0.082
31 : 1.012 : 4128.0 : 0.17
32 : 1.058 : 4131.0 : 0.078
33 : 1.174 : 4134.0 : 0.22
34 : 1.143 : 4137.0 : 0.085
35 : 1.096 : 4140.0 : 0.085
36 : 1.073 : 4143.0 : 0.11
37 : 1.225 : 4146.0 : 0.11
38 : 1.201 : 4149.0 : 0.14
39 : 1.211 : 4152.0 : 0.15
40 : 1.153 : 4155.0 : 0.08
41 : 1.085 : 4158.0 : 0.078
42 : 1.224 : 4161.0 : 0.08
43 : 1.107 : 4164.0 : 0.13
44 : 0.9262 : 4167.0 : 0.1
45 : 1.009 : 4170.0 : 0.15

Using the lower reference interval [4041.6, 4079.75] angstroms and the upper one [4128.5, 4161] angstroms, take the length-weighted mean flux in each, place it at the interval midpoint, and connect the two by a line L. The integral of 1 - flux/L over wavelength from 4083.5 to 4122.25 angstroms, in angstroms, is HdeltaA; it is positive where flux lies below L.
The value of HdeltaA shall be 7.7 angstroms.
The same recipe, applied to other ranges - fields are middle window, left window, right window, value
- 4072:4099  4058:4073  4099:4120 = 1.5 angstroms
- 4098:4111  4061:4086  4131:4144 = 3.4 angstroms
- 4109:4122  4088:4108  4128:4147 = -0.5 angstroms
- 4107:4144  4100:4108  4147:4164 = -3.1 angstroms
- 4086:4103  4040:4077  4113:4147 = 4.1 angstroms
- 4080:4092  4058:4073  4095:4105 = -2.1 angstroms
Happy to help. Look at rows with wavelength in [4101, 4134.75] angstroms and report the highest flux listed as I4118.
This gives 1.174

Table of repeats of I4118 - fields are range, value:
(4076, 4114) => 1.368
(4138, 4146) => 1.225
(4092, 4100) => 0.8673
